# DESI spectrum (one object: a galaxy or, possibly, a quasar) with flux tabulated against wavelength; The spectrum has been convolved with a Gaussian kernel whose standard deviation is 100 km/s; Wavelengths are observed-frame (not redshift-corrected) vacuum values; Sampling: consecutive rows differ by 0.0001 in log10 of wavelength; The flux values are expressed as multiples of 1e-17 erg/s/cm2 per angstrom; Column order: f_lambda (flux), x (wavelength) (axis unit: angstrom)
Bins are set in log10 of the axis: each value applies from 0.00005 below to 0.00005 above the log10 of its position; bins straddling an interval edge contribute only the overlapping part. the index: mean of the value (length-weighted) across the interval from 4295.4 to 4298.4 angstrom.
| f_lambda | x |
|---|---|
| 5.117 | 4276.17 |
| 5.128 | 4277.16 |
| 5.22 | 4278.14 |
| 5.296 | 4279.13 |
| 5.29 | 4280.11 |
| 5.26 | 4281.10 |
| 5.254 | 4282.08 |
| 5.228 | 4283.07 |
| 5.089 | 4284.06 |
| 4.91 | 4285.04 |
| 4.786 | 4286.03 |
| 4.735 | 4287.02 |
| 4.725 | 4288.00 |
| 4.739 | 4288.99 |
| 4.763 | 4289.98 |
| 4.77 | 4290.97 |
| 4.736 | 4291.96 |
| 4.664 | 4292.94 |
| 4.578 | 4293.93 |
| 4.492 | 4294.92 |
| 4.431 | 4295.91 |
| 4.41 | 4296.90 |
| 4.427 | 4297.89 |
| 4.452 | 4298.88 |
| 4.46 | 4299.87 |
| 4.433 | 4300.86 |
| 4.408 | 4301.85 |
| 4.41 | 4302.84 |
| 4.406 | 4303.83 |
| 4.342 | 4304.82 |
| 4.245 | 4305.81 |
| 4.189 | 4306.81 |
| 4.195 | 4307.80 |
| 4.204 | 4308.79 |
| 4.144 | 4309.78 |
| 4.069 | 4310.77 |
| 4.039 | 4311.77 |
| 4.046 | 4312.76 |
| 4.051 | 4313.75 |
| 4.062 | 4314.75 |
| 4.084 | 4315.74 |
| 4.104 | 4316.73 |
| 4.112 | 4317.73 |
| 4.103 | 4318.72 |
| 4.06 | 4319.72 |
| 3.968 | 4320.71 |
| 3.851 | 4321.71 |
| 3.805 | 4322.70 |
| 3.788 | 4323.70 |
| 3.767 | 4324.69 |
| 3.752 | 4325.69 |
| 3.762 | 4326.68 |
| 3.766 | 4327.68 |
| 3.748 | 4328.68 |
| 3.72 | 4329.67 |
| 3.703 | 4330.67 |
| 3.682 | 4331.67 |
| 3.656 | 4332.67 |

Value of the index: 4.42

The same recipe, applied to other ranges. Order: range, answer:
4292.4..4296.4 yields 4.55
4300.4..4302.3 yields 4.42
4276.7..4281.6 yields 5.25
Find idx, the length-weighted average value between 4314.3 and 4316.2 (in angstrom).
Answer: 4.08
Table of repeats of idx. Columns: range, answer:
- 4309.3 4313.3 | 4.08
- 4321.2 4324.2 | 3.82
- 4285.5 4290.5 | 4.75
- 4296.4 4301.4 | 4.44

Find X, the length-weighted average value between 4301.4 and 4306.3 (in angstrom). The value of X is 4.37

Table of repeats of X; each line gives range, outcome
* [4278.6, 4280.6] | 5.29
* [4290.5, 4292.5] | 4.77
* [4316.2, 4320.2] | 4.09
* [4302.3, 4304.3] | 4.41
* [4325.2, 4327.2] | 3.76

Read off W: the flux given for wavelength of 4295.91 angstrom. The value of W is 4.431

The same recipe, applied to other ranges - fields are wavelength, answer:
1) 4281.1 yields 5.26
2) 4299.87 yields 4.46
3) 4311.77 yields 4.039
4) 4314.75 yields 4.062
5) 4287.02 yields 4.735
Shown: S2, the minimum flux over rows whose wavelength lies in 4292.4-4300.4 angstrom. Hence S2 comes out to 4.41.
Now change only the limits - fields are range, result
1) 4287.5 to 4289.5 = 4.725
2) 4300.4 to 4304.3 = 4.406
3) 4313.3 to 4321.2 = 3.968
